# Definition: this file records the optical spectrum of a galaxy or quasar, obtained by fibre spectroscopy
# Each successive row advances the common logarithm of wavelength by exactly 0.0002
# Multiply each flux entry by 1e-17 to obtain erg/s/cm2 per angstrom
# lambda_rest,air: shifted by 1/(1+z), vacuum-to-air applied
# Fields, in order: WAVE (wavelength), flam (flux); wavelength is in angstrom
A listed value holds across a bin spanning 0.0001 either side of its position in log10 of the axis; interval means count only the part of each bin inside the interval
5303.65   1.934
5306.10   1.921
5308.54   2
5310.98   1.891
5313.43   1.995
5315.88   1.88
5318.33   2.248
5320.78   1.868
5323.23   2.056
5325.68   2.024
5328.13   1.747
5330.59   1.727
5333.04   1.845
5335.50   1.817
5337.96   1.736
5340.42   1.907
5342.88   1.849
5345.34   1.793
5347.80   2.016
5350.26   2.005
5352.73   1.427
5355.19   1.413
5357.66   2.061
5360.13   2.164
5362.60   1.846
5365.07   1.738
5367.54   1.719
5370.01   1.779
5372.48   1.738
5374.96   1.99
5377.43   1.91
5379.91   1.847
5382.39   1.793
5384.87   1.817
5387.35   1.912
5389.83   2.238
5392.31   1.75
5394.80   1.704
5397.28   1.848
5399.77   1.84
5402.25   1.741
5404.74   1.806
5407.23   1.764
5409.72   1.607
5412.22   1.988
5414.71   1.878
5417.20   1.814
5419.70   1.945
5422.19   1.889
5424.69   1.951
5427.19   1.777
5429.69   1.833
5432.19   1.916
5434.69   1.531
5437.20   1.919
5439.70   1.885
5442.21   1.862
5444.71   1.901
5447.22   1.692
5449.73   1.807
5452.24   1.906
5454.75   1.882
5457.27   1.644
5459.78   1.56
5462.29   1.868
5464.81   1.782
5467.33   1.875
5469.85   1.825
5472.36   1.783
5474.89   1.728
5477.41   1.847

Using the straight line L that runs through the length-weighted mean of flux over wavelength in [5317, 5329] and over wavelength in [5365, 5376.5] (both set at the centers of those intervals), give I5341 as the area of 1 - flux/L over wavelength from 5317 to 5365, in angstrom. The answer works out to 1.4 angstrom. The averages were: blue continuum 2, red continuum 1.8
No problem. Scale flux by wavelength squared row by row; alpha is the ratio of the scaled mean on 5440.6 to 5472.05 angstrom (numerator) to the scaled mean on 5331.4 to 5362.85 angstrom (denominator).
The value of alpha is 1.02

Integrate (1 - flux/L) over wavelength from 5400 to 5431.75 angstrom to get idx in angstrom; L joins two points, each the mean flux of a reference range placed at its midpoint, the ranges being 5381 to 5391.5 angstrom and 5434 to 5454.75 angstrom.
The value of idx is 0.7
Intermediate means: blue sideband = 1.93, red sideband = 1.82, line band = 1.84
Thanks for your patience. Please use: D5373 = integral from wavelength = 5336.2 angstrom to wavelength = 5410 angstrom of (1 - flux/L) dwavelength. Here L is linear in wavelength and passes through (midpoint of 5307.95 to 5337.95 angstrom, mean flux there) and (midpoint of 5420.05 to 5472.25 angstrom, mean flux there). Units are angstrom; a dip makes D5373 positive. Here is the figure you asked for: 1.9 angstrom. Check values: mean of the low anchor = 1.92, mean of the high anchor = 1.82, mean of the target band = 1.83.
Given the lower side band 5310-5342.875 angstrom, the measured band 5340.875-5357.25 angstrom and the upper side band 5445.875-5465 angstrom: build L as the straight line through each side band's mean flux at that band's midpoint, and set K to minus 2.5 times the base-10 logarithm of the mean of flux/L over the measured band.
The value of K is 0.06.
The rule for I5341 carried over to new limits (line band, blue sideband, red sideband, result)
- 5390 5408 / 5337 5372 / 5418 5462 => 0.11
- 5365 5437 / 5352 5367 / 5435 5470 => -1.55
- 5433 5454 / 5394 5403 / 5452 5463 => -0.63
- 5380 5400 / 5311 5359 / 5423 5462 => -0.30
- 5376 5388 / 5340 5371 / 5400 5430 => -0.18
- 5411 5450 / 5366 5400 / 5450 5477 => -0.80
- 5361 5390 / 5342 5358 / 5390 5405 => -0.86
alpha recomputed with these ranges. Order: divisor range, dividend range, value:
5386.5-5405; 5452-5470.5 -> 0.98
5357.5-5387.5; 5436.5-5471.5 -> 1.00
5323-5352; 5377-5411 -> 1.00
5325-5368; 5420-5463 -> 1.03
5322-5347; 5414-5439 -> 1.03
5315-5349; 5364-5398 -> 0.99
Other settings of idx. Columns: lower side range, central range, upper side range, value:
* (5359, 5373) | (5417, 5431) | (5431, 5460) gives -0.49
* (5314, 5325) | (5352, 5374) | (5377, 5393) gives 1.83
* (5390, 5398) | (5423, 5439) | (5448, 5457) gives 0.03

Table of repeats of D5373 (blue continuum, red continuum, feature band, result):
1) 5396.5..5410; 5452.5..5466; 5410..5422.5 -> -0.77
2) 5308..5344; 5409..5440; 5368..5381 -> 0.20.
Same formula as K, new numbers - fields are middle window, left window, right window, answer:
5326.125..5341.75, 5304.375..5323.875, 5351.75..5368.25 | 0.05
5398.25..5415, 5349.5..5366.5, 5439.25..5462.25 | 0.00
